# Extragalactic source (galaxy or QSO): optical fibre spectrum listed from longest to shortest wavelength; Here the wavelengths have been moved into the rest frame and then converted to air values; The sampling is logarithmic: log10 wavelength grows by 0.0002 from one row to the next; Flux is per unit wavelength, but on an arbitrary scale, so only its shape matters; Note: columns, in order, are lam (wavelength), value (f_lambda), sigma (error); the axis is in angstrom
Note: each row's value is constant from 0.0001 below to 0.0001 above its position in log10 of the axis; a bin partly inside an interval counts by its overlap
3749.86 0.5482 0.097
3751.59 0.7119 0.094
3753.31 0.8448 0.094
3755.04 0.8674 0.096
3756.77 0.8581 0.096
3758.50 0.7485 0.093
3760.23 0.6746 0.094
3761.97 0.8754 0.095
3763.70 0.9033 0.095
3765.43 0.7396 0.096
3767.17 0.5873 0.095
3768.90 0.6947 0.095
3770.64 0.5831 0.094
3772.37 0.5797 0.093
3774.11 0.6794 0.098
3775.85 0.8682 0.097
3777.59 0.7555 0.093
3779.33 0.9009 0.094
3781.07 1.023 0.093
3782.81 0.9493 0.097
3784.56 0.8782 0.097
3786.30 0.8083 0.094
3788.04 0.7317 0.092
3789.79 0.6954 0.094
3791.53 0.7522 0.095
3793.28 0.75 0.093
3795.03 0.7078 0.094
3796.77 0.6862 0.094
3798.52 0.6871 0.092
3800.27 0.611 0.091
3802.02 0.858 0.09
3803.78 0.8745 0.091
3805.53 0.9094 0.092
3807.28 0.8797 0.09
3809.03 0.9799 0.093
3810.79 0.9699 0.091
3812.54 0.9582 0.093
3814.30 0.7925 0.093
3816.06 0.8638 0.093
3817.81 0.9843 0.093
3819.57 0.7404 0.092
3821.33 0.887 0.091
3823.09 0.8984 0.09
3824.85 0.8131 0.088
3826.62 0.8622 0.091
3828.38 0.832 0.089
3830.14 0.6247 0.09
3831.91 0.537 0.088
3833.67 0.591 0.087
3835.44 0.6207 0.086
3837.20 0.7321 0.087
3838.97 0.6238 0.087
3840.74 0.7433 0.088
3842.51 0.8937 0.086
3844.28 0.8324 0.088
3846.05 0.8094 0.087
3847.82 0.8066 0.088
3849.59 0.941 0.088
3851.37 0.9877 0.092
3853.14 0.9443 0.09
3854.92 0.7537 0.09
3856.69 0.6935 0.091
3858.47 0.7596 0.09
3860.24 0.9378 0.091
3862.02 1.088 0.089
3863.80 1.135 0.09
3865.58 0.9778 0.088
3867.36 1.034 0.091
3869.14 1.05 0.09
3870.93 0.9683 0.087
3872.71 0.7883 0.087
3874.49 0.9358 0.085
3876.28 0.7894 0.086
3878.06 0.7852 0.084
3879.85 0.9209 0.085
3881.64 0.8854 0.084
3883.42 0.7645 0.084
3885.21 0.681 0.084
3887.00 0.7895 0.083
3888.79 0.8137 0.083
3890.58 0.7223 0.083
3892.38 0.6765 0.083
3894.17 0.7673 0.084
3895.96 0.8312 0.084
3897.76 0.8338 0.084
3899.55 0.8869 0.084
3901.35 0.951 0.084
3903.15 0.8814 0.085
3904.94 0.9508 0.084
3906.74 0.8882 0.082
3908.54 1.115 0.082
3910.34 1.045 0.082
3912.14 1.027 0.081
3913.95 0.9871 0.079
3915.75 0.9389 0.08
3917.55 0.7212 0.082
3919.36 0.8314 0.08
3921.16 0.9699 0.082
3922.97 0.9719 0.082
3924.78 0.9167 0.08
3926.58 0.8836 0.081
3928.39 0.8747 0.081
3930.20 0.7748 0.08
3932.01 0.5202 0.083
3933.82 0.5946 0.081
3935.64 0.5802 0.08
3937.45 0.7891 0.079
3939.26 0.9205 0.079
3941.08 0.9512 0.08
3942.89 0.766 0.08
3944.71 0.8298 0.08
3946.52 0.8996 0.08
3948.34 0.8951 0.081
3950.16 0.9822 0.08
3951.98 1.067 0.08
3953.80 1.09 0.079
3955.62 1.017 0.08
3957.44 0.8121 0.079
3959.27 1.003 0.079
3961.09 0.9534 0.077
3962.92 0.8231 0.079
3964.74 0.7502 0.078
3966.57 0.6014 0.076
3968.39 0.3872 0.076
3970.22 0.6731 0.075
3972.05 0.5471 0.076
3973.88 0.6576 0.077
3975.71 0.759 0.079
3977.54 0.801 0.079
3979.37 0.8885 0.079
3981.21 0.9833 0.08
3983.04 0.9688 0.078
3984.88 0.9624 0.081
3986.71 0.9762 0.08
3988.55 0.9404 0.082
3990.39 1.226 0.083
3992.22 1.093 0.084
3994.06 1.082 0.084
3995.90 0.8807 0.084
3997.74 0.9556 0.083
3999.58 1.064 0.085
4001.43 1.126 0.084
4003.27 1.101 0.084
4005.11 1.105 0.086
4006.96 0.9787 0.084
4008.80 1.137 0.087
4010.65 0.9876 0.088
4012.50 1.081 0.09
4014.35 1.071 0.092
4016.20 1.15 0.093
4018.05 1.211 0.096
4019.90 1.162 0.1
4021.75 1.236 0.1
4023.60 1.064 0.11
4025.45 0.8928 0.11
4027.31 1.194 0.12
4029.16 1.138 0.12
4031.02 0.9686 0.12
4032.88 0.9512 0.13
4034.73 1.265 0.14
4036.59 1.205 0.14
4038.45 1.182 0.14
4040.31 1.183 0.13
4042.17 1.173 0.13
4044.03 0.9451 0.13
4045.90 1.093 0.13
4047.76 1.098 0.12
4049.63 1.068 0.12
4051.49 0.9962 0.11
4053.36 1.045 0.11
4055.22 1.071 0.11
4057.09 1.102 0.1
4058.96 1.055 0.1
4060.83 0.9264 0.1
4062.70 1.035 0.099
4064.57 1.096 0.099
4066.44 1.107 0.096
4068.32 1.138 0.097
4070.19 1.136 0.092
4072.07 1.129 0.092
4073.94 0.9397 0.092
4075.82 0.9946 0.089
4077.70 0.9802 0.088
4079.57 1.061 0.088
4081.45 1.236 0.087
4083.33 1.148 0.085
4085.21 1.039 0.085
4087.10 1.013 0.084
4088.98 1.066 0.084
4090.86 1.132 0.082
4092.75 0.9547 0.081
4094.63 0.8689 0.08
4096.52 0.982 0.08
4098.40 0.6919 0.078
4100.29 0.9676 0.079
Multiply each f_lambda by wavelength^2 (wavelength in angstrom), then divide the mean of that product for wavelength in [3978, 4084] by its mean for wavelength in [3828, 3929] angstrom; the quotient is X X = 1.3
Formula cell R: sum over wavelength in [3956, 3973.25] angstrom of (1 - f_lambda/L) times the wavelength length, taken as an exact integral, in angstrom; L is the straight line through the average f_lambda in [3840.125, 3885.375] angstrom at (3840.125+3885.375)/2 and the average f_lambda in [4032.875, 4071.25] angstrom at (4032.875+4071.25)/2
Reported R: 4.5 angstrom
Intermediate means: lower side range 0.885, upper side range 1.09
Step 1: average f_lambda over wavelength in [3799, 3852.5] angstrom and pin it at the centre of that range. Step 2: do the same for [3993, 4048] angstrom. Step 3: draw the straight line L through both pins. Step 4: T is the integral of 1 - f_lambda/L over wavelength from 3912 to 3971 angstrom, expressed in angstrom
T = 8.22 angstrom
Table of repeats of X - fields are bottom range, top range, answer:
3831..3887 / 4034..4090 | 1.43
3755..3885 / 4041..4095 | 1.47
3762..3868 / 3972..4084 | 1.44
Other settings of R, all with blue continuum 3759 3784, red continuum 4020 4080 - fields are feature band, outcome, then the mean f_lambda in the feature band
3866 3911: 1.5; 0.87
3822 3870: 1.2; 0.835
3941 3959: 0.7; 0.933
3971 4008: 2.1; 0.955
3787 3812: 0.3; 0.795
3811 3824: -0.9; 0.88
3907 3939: 2.8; 0.857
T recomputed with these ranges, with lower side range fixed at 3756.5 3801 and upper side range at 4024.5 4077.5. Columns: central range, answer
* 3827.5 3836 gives 1.84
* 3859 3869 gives -1.97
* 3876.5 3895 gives 2.12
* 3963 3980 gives 5.28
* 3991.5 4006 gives -0.52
